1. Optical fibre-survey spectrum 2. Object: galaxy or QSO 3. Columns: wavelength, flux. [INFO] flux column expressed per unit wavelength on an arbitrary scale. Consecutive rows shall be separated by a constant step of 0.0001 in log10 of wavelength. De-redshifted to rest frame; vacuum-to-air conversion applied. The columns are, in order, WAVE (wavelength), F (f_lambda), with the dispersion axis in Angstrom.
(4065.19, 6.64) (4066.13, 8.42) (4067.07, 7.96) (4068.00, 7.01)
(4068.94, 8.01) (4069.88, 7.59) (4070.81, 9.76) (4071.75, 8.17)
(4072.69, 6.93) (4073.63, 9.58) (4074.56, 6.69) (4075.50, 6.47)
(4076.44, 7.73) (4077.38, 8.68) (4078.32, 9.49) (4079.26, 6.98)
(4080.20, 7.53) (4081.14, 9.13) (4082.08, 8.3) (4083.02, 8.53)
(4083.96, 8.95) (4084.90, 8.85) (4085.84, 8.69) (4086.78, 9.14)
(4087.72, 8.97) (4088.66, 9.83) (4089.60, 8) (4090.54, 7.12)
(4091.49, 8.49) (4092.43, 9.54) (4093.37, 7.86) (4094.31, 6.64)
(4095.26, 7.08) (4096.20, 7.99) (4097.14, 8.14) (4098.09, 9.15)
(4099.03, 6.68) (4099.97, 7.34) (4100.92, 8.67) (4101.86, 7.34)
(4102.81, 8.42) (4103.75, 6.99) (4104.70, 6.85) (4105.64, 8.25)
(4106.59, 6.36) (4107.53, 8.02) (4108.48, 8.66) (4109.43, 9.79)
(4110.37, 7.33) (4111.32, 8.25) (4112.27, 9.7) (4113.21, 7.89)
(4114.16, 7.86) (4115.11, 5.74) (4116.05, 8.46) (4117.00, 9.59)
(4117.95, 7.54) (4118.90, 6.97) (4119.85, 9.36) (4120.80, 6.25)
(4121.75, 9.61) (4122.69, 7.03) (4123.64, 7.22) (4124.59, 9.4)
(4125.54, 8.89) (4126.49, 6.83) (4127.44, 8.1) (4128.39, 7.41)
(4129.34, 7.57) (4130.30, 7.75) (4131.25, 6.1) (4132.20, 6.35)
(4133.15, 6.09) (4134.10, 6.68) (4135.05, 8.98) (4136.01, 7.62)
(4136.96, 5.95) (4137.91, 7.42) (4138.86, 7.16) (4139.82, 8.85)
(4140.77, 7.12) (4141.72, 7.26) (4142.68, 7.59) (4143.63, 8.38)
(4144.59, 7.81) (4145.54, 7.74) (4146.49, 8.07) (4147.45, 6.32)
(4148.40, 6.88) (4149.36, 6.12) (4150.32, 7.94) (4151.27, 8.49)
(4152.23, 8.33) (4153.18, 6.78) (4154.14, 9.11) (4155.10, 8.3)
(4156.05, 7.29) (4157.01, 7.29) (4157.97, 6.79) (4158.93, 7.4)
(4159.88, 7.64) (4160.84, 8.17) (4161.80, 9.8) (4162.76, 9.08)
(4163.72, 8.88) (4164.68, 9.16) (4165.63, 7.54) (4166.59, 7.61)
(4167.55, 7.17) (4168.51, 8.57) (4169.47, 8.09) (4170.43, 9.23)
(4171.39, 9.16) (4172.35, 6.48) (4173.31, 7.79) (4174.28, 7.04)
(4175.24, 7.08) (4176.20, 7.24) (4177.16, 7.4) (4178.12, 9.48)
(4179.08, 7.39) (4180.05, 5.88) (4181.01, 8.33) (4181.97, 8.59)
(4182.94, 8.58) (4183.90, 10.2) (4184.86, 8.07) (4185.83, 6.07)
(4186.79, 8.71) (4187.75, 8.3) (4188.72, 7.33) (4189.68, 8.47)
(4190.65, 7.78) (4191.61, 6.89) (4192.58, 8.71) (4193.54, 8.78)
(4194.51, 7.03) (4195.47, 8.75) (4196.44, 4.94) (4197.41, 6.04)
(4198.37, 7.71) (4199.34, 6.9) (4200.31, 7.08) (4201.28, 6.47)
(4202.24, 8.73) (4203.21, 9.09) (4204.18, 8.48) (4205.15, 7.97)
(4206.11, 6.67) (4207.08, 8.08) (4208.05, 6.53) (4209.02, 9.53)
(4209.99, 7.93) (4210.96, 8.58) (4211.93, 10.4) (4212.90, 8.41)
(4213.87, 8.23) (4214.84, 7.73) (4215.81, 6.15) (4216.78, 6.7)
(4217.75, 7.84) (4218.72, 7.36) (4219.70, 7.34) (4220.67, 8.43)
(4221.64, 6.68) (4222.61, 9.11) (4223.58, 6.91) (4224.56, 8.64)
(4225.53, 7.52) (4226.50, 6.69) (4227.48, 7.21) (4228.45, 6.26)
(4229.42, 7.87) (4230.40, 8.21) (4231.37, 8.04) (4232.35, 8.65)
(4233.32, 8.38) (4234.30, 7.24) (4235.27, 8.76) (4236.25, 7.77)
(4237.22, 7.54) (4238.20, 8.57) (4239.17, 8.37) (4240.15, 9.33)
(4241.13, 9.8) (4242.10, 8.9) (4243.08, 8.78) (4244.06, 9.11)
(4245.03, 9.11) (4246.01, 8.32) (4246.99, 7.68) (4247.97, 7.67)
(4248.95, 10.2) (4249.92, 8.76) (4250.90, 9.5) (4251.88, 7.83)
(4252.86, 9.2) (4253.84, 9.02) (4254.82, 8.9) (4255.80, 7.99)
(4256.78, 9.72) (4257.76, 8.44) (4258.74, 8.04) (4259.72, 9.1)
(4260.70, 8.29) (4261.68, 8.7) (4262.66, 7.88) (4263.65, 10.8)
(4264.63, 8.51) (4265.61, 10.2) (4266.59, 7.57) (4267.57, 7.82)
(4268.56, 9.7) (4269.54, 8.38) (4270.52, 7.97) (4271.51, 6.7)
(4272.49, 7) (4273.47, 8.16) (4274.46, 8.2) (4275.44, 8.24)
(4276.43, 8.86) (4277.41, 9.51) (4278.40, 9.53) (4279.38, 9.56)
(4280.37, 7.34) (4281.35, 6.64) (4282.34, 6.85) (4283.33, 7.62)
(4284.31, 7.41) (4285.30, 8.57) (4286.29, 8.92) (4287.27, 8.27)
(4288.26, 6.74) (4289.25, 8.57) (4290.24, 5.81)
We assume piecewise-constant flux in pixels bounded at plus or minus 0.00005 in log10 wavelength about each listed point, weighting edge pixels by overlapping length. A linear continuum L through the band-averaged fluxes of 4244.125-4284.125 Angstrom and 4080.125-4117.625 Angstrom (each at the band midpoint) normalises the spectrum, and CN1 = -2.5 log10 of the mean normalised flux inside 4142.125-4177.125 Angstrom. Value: 0.060 mag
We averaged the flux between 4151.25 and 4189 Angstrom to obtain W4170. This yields 7.99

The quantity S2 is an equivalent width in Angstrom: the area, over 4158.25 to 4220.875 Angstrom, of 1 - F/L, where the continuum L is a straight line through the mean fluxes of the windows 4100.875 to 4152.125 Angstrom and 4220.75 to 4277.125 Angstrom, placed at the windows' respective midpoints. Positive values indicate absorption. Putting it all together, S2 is 1.1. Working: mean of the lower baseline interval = 7.68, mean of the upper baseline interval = 8.37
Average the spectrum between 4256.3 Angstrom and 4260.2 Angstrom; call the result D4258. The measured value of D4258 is 8.83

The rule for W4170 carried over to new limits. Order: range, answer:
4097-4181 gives 7.77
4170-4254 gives 7.99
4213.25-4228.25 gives 7.49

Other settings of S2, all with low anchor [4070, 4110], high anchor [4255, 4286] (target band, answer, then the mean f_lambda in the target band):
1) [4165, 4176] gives 0.6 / 7.8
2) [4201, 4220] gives 0.8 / 7.93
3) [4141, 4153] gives 1.0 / 7.55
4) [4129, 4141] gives 1.5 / 7.2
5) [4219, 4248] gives 0.8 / 8.1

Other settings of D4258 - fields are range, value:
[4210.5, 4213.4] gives 9.13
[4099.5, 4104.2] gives 7.76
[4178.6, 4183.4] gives 7.74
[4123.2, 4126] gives 8.52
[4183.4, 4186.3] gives 8.13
